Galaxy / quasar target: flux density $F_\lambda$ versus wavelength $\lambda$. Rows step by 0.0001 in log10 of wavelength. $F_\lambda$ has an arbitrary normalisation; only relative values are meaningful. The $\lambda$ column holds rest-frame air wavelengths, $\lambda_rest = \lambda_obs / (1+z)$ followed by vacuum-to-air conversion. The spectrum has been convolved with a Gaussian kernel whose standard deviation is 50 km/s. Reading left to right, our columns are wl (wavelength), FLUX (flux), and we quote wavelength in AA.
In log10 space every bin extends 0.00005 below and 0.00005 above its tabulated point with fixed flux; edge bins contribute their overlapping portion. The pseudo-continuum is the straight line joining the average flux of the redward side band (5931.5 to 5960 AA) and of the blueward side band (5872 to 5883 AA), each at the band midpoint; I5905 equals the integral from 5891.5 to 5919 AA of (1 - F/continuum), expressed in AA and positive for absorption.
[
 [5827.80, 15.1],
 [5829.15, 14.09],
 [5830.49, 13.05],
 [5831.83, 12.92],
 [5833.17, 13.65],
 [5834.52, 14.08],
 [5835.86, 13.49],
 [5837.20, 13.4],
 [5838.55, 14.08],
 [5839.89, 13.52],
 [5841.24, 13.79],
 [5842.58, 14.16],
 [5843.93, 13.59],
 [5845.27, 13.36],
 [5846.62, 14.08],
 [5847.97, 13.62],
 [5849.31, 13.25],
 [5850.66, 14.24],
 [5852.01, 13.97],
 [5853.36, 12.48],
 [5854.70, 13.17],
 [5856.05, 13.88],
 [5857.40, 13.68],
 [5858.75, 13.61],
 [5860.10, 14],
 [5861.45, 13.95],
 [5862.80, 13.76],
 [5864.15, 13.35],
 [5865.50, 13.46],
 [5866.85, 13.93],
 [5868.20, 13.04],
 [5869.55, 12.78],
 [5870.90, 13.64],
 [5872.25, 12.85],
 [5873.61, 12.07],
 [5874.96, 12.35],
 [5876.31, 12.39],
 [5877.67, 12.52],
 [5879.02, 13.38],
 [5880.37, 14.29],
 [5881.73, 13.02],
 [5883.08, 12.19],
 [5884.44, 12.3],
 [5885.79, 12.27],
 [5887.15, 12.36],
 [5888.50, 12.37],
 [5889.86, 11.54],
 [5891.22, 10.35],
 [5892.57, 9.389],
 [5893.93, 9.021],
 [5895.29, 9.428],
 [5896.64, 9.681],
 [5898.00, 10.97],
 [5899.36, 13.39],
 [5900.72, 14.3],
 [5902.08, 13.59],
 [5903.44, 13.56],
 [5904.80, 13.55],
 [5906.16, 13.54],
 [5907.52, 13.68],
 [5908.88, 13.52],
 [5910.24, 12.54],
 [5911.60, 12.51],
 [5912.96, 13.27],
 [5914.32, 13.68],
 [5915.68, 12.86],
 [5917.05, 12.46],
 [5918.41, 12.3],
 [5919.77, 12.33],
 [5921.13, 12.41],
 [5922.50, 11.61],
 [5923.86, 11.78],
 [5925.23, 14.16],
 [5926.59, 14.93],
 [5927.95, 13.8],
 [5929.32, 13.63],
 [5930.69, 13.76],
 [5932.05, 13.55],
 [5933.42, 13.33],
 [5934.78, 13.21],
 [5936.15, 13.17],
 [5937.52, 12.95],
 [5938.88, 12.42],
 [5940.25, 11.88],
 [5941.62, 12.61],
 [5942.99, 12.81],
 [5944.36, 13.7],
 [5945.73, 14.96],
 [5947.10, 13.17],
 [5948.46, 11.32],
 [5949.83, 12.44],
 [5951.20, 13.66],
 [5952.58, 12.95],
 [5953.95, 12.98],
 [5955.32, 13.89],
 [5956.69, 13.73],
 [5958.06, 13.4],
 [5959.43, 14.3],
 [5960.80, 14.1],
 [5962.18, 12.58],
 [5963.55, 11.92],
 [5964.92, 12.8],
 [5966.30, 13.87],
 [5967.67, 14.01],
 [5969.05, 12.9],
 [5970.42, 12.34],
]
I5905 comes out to 1.33 AA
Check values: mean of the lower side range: 12.8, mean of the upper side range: 13.2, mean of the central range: 12.3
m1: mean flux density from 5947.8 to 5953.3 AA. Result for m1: 12.6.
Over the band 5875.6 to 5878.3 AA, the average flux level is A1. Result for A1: 12.4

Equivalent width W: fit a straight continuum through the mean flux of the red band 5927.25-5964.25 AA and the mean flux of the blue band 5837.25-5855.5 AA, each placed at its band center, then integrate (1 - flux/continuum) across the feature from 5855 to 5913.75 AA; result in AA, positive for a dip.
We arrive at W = 3.41 AA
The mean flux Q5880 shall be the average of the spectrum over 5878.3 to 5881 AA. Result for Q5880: 13.8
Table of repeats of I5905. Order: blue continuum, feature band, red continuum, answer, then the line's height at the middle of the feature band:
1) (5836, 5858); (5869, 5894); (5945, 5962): 2.44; 13.6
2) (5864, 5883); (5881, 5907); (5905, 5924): 1.95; 12.9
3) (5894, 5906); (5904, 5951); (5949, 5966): -1.42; 12.7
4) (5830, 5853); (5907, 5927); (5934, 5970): 0.60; 13.3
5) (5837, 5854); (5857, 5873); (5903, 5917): 0.04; 13.5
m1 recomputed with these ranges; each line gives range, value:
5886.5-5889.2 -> 12.4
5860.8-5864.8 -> 13.7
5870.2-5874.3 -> 12.8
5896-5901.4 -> 12.1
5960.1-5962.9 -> 13.3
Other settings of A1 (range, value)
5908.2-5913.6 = 13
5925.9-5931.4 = 14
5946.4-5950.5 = 12.3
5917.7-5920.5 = 12.4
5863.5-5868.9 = 13.5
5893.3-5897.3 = 9.39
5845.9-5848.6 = 13.8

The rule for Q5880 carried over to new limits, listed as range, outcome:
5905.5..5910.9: 13.3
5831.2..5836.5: 13.5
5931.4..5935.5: 13.4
